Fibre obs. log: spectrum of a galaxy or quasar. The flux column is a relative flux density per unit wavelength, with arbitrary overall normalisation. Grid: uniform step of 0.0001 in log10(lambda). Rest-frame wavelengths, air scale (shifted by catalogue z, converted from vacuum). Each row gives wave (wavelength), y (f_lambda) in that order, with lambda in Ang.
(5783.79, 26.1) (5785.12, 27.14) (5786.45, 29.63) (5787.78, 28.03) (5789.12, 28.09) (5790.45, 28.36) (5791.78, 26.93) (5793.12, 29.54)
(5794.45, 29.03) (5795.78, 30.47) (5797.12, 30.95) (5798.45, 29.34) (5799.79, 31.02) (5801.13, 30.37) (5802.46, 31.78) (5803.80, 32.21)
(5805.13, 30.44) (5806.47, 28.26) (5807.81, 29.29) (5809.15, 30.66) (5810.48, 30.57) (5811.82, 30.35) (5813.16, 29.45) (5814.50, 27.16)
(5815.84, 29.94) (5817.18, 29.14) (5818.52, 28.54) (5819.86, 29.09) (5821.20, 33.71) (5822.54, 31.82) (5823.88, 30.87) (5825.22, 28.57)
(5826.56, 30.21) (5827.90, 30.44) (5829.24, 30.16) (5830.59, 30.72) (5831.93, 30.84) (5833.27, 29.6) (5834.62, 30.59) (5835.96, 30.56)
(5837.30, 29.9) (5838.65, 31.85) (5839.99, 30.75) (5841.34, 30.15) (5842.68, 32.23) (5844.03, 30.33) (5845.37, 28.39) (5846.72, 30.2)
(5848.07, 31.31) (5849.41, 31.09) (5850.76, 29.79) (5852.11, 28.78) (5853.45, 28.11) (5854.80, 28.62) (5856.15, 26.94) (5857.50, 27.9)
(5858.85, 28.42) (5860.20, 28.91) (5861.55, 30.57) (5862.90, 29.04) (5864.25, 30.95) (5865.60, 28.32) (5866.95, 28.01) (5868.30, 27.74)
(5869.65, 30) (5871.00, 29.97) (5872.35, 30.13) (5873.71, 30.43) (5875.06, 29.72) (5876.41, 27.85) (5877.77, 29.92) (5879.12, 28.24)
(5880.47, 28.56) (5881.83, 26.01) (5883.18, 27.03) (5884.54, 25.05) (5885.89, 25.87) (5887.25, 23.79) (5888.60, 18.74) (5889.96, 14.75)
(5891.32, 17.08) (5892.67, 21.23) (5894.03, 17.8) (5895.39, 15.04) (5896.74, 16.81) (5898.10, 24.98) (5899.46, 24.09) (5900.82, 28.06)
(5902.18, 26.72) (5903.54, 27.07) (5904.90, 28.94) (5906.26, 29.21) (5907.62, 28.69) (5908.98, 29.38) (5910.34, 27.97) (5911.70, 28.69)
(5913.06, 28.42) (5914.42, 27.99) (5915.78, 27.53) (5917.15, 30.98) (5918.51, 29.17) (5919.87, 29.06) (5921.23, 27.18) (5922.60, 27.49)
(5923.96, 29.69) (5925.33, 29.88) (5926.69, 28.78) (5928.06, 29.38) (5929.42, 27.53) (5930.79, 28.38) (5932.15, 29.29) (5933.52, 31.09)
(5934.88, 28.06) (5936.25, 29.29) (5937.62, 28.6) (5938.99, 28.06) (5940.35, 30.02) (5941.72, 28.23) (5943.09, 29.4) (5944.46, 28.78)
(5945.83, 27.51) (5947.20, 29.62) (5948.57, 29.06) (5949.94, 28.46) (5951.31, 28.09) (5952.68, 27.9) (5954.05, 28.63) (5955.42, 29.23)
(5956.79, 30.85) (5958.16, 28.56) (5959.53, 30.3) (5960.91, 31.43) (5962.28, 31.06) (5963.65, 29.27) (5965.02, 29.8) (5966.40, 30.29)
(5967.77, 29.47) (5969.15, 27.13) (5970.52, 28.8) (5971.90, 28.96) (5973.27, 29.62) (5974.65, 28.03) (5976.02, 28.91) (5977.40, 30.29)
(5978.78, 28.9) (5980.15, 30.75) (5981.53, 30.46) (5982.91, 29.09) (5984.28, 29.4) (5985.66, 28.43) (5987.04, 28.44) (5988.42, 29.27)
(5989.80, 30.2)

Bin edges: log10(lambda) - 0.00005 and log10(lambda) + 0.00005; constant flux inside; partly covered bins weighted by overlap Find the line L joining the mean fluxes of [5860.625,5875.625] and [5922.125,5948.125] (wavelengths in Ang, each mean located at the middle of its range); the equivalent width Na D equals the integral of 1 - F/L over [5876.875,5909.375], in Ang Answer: 5.6 Ang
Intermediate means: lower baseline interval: 29.5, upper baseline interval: 28.9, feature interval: 24.3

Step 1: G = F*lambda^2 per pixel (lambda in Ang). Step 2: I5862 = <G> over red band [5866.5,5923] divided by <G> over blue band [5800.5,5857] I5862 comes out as 0.89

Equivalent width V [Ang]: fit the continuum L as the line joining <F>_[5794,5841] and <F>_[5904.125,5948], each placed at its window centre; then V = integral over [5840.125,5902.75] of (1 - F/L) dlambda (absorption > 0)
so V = 5.8 Ang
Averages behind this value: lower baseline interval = 30.3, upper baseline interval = 28.8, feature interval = 26.8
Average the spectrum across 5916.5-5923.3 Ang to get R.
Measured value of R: 28.8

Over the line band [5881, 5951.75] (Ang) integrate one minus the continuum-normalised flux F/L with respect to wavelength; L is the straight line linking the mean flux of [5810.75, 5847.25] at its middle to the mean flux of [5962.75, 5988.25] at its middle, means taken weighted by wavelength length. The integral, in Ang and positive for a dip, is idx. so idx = 7.0 Ang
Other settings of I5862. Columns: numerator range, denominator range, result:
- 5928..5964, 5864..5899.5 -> 1.19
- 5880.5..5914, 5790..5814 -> 0.84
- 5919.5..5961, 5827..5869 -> 1.00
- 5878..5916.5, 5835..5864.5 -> 0.85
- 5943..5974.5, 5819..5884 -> 1.02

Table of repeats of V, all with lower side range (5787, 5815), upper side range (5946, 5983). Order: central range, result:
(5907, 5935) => 0.6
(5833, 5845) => -0.4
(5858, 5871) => 0.2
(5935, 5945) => 0.2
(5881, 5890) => 1.8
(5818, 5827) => -0.3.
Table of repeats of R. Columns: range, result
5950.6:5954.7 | 28.2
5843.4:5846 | 29.4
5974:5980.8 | 29.4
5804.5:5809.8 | 29.6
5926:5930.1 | 28.6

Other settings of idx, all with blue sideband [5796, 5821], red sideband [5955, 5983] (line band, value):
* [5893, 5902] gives 2.5 Ang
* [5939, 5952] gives 0.4 Ang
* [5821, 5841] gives -0.5 Ang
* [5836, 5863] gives 0.2 Ang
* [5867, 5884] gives 0.6 Ang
